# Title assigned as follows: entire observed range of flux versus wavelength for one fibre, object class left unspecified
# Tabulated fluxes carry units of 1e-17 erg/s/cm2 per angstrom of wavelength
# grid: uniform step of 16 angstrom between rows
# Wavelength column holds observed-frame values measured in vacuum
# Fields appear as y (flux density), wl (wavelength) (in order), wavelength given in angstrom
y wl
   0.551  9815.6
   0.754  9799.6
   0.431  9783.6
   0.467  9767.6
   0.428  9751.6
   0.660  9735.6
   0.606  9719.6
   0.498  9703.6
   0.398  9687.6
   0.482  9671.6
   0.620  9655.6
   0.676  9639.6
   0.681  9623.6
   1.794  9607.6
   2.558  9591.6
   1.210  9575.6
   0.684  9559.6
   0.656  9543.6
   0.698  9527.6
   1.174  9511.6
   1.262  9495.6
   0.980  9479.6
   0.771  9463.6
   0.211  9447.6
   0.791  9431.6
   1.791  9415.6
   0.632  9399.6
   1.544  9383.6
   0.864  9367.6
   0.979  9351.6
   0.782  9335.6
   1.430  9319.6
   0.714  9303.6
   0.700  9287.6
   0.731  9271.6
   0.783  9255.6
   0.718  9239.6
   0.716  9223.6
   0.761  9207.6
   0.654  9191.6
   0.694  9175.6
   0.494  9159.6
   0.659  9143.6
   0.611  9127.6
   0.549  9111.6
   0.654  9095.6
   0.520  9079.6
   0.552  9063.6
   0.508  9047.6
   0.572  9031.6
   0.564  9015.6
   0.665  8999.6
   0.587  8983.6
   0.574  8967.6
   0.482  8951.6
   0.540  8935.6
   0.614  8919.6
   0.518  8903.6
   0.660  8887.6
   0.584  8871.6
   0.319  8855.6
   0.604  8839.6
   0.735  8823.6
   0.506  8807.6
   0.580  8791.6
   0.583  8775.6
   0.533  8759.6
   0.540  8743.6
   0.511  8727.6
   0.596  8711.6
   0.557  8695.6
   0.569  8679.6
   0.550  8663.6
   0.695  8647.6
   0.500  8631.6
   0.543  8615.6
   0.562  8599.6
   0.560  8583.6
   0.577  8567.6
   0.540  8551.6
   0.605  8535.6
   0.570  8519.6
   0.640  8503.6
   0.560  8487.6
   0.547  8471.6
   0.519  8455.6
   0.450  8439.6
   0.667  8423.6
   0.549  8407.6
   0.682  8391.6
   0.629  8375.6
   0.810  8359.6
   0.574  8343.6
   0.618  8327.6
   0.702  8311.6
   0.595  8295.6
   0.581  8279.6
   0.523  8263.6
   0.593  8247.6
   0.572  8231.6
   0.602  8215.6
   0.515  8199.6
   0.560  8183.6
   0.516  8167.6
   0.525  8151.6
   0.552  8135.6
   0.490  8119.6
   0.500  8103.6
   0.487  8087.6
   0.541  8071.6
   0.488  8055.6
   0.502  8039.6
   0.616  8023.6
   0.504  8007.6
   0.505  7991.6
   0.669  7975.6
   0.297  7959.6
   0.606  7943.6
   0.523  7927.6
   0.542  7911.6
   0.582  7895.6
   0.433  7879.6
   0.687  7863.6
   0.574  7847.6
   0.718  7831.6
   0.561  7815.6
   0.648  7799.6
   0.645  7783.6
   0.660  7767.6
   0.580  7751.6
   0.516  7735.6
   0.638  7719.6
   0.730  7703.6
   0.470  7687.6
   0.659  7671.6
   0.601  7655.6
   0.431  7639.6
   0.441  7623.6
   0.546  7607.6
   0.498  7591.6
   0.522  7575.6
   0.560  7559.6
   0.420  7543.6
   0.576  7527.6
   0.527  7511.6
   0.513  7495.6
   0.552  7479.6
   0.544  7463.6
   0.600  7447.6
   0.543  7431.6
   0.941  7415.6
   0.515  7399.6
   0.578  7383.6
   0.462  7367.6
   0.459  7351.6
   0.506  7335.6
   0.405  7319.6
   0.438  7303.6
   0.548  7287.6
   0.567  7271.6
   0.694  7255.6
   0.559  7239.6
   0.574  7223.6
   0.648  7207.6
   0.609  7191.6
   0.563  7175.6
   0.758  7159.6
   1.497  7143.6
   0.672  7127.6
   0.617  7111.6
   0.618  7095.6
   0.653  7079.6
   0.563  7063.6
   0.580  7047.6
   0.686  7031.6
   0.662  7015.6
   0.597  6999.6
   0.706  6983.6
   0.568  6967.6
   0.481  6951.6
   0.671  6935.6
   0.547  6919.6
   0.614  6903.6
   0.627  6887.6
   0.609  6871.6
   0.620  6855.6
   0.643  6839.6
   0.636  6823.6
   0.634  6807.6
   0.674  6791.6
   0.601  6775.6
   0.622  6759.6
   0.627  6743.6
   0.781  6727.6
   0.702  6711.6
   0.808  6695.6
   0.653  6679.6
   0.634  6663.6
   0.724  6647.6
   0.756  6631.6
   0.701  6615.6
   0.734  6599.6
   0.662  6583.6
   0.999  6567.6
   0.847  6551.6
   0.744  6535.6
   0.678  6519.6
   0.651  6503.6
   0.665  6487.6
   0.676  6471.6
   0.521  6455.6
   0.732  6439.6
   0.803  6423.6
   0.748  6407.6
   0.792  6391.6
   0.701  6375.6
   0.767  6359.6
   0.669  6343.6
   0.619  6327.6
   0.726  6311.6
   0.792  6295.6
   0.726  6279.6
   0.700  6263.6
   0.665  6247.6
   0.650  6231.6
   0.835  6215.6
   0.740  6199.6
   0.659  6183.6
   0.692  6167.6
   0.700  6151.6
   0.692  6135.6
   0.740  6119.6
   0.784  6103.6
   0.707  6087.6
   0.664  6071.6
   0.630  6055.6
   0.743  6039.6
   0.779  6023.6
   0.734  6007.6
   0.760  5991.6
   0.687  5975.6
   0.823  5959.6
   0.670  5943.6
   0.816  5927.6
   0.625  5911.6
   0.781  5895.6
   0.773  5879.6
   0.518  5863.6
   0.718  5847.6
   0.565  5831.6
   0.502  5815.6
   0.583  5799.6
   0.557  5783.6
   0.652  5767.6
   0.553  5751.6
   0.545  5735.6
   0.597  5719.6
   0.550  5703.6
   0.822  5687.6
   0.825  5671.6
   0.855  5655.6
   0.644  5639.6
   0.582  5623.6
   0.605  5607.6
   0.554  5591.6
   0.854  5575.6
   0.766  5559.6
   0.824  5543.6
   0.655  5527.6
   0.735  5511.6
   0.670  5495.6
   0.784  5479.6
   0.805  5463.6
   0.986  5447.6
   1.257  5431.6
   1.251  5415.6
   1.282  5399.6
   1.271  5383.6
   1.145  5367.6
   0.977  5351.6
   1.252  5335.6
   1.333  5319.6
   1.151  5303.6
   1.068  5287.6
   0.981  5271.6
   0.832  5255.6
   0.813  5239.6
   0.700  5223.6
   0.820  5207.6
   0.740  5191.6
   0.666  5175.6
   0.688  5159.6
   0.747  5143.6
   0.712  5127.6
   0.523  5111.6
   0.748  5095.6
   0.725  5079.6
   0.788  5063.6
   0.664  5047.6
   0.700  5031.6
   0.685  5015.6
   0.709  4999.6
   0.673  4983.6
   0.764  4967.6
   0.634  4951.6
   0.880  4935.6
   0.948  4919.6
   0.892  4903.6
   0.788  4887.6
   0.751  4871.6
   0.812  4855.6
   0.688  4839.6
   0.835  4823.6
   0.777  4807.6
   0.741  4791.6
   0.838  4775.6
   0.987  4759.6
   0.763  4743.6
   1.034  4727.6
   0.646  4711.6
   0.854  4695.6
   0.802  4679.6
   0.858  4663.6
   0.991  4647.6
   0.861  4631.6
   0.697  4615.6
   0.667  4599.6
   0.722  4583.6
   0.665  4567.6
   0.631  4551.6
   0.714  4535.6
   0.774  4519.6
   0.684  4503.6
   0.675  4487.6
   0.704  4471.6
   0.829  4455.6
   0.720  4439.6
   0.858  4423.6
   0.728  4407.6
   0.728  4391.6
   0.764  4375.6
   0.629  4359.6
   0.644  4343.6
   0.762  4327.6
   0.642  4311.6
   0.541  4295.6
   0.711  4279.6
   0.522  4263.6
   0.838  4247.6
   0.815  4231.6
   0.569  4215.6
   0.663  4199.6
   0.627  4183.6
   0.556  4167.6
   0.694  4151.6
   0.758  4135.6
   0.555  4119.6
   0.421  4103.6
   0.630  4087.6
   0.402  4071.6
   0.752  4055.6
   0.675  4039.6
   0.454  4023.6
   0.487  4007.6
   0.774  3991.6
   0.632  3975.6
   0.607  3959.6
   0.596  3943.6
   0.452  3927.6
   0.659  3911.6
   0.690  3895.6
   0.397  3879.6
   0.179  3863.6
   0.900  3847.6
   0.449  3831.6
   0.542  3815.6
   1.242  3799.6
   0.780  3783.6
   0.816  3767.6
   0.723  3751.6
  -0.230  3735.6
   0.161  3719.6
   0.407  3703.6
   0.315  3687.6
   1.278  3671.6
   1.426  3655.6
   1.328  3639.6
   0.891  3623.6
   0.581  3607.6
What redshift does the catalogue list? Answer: 0.916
